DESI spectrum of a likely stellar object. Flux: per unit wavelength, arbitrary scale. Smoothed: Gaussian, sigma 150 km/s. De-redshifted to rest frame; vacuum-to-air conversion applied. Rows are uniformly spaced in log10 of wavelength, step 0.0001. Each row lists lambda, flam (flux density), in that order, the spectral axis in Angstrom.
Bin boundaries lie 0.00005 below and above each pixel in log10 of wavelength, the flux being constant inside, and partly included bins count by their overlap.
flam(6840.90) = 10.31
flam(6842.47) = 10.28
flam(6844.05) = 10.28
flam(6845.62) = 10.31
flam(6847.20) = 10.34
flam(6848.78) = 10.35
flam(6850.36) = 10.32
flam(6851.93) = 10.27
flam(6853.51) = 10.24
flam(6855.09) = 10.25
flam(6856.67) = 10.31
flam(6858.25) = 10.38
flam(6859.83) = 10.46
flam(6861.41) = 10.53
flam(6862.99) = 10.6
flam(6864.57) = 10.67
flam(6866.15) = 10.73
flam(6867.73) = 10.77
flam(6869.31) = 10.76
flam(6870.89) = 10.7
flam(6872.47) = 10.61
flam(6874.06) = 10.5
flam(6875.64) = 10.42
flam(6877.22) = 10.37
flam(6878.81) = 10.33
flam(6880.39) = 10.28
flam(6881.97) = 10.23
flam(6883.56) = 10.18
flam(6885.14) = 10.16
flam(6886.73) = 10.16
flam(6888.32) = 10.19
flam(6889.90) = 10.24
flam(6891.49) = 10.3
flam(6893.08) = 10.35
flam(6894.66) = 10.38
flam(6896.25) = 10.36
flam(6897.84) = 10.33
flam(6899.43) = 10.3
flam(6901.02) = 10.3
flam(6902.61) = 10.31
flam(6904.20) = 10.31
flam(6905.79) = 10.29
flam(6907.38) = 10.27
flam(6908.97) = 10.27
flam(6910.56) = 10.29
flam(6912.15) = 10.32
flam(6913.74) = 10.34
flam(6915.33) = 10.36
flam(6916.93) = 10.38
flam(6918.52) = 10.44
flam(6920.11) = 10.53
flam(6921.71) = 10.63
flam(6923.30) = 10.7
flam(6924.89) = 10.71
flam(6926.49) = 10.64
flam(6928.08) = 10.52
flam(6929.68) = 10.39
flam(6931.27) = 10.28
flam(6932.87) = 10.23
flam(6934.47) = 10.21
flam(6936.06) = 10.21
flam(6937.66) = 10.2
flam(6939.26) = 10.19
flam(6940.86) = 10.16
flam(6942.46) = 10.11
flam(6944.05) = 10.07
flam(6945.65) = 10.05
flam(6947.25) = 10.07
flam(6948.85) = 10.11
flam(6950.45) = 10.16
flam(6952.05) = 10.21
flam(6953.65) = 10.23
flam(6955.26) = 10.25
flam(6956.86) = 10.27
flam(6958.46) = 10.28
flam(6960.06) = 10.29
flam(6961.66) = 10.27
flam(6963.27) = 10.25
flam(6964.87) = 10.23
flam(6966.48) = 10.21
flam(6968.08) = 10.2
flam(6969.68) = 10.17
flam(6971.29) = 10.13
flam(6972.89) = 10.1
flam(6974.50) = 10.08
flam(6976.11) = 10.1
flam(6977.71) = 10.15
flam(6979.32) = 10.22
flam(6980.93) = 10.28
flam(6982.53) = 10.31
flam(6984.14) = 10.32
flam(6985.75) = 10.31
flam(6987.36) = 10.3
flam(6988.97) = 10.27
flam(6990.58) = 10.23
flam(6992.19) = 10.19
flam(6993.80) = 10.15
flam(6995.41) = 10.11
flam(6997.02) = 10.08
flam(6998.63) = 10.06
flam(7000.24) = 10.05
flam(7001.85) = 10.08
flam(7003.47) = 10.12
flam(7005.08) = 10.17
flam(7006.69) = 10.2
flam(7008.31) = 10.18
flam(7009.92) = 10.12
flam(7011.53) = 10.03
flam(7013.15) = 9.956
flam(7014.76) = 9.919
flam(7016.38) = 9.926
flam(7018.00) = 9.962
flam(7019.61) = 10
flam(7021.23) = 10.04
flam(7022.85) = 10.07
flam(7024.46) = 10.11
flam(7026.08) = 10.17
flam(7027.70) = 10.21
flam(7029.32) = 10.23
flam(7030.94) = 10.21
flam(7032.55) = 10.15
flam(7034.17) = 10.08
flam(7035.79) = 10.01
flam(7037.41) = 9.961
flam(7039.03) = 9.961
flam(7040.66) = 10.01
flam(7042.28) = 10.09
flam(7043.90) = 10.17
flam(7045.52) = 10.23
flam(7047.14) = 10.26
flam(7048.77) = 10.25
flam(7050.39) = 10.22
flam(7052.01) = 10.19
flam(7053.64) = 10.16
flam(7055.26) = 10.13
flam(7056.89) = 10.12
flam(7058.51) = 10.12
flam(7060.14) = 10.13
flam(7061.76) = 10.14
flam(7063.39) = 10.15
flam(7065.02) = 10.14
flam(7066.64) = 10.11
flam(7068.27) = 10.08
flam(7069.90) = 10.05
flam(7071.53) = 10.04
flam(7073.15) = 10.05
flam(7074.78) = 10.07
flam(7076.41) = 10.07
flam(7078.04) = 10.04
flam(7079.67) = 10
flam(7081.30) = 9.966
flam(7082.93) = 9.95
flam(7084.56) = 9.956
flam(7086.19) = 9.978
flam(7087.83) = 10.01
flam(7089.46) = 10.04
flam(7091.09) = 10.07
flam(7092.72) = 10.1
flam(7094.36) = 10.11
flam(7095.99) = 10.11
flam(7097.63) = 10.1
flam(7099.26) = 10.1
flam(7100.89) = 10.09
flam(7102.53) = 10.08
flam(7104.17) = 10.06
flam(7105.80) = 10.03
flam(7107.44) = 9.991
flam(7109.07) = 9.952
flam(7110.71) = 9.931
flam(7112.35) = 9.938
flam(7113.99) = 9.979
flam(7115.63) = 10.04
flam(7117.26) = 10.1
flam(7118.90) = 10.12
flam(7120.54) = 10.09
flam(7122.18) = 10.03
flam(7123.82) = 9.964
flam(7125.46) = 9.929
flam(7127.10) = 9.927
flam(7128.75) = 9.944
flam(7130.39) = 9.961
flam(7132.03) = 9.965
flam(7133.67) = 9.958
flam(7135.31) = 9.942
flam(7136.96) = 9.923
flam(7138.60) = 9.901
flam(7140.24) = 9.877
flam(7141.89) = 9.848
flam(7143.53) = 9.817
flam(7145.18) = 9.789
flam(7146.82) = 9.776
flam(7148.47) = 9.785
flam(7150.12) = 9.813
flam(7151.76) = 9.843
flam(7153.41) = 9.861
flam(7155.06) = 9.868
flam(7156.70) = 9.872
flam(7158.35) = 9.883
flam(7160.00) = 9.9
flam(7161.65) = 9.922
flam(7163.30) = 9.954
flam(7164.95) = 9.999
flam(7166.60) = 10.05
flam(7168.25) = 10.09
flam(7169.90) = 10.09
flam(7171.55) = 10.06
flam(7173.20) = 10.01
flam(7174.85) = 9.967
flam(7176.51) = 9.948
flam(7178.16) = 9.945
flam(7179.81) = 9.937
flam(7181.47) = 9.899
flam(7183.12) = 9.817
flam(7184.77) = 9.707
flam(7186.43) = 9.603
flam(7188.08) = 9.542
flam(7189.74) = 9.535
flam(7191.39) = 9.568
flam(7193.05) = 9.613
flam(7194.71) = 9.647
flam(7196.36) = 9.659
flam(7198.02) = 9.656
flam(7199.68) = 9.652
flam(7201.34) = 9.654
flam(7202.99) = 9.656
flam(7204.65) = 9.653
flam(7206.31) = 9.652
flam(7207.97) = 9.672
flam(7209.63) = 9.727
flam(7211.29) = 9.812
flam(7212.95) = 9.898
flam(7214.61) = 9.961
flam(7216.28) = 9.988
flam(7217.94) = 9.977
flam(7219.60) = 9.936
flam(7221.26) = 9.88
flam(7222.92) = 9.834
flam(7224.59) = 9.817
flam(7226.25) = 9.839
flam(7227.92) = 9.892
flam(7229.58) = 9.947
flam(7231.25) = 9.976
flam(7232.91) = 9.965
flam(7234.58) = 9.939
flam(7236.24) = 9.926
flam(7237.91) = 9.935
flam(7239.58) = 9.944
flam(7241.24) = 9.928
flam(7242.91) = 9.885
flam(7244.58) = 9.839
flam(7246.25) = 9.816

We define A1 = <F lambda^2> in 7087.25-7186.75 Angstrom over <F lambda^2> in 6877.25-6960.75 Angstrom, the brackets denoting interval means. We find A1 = 1.03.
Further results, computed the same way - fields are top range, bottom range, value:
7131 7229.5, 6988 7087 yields 1.01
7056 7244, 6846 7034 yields 1.03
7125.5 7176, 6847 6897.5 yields 1.03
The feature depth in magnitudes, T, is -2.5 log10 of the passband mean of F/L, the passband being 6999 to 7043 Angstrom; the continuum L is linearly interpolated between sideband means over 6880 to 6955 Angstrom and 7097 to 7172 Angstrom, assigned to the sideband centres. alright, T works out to 0.01 mag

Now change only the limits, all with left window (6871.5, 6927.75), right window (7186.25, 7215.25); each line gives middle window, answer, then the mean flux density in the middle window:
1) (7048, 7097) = -0.012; 10.1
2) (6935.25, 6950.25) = 0.014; 10.1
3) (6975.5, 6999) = -0.005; 10.2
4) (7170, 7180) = -0.028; 9.99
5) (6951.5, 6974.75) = 0.001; 10.2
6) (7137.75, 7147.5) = -0.004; 9.84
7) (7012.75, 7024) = 0.011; 9.99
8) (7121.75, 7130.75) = -0.011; 9.95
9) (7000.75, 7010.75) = -0.002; 10.1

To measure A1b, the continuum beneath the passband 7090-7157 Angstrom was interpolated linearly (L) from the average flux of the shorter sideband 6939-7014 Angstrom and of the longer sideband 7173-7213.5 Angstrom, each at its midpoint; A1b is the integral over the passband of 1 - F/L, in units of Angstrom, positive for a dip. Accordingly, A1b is -0.6 Angstrom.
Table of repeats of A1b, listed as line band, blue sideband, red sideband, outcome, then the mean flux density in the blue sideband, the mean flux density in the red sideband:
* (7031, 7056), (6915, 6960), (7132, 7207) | -0.1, 10.3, 9.83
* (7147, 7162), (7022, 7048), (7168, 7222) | 0.0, 10.1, 9.8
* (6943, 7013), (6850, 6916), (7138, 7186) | 0.3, 10.4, 9.9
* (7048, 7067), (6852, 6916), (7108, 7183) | -0.1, 10.4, 9.94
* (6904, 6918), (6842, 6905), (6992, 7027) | 0.0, 10.4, 10.1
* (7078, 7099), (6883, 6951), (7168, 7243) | 0.0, 10.3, 9.83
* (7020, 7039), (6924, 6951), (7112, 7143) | 0.0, 10.3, 9.97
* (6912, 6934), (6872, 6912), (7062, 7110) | -0.4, 10.3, 10.1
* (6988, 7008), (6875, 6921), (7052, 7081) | 0.1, 10.3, 10.1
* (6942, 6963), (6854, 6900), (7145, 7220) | 0.2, 10.4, 9.82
